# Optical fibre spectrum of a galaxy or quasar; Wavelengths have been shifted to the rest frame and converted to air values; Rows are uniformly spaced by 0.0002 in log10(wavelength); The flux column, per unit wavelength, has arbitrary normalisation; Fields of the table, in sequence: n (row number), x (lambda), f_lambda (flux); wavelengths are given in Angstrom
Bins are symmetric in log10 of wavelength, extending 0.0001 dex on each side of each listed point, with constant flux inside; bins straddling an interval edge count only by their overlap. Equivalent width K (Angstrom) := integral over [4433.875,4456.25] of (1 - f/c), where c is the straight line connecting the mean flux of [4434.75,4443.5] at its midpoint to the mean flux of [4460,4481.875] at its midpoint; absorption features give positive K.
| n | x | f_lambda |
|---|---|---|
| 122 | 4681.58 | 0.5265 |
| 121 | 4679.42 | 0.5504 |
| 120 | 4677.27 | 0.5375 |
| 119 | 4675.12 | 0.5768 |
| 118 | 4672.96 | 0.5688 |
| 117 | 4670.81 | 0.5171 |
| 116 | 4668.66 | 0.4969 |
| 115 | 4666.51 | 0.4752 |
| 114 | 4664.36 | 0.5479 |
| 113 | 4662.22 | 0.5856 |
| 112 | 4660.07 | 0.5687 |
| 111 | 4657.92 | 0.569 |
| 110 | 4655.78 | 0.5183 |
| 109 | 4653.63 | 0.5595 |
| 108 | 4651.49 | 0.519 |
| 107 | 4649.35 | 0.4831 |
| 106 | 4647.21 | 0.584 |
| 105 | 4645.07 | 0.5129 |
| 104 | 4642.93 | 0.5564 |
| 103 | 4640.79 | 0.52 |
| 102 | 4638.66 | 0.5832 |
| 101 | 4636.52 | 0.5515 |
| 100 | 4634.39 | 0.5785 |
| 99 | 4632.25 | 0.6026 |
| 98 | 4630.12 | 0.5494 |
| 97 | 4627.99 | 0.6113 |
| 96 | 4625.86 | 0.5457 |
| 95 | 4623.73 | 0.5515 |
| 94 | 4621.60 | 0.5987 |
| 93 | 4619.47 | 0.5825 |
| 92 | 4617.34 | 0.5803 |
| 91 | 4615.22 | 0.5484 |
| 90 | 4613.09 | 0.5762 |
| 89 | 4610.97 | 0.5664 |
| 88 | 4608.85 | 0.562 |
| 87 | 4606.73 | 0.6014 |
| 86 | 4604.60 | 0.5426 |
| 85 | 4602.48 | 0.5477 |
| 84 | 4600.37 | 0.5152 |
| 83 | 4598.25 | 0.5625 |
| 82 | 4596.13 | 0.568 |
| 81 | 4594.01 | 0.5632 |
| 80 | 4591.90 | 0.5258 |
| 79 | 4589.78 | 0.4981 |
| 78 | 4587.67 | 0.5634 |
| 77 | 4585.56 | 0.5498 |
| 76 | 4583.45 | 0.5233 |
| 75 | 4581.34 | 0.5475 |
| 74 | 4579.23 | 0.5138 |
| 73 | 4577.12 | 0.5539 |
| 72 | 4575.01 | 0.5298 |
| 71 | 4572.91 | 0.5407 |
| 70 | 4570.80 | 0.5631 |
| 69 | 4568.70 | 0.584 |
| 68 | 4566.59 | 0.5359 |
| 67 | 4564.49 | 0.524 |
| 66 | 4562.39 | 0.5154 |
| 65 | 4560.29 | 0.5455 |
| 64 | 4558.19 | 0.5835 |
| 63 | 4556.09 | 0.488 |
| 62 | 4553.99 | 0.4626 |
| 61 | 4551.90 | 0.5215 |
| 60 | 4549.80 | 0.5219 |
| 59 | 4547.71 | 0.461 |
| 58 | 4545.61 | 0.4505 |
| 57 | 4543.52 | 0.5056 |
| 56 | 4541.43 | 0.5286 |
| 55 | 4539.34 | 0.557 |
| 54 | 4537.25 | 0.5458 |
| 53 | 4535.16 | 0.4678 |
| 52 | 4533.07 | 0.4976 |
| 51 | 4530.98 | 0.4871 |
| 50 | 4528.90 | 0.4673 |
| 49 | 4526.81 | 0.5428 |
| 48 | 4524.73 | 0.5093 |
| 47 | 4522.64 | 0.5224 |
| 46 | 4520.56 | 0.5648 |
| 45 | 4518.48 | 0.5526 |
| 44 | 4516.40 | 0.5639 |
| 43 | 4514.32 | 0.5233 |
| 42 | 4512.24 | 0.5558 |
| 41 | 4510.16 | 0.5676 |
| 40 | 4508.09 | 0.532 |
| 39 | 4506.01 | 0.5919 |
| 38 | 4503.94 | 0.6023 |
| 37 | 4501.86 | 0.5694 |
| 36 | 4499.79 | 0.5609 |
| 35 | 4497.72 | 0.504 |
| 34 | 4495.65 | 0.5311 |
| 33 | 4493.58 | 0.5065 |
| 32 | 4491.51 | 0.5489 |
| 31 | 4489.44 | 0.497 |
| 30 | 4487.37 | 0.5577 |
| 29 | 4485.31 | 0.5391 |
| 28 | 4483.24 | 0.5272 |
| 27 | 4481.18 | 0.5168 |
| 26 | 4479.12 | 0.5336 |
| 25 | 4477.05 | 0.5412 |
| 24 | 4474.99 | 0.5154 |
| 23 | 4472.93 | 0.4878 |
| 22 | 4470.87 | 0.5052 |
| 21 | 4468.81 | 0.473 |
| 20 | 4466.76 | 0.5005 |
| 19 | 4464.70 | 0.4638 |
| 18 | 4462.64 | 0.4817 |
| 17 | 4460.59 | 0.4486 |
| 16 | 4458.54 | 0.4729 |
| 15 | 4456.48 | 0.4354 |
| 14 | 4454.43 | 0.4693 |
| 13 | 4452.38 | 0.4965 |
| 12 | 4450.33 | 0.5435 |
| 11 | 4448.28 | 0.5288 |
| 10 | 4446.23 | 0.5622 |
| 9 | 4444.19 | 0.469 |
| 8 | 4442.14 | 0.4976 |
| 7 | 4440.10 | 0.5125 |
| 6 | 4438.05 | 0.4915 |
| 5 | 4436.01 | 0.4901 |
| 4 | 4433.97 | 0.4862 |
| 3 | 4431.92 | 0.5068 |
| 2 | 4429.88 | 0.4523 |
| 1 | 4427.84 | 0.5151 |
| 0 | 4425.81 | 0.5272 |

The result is -0.3 Angstrom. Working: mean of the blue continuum 0.497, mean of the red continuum 0.498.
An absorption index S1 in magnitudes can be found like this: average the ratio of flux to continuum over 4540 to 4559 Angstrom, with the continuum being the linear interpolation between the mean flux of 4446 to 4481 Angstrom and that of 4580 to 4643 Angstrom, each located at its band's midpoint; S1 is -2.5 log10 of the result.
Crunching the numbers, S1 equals 0.06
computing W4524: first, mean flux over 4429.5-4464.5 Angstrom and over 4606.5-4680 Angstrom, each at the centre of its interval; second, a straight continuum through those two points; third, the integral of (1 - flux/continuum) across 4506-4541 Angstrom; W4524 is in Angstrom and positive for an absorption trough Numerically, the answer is -1.00 Angstrom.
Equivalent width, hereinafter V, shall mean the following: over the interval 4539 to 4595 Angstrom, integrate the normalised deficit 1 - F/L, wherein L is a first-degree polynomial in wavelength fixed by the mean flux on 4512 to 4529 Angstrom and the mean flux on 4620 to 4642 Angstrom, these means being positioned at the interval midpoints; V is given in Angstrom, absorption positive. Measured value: 2.3 Angstrom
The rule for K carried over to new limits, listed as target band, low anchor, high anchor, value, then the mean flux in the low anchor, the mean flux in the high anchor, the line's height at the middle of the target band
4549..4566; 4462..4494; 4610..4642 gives 0.71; 0.513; 0.57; 0.543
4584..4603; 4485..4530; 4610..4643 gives 0.63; 0.541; 0.569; 0.562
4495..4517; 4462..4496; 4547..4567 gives -1.74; 0.513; 0.516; 0.514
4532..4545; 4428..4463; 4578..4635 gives 0.38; 0.492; 0.558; 0.53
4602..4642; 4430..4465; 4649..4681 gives -2.94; 0.491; 0.539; 0.53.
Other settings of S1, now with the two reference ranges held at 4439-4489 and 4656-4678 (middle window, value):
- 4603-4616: -0.07 mag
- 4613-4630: -0.08 mag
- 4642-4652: 0.02 mag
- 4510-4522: -0.08 mag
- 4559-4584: -0.03 mag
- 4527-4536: 0.07 mag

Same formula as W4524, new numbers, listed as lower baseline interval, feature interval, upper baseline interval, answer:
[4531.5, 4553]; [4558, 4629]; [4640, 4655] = -4.7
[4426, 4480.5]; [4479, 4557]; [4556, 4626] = -0.7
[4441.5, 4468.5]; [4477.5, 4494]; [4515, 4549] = -1.0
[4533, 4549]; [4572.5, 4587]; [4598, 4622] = 0.0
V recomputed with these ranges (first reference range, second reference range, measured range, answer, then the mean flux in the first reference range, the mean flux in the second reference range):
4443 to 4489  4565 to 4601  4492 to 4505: -0.80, 0.503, 0.543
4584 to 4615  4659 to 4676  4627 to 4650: -0.52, 0.552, 0.542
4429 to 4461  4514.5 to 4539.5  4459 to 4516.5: -1.99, 0.492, 0.522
